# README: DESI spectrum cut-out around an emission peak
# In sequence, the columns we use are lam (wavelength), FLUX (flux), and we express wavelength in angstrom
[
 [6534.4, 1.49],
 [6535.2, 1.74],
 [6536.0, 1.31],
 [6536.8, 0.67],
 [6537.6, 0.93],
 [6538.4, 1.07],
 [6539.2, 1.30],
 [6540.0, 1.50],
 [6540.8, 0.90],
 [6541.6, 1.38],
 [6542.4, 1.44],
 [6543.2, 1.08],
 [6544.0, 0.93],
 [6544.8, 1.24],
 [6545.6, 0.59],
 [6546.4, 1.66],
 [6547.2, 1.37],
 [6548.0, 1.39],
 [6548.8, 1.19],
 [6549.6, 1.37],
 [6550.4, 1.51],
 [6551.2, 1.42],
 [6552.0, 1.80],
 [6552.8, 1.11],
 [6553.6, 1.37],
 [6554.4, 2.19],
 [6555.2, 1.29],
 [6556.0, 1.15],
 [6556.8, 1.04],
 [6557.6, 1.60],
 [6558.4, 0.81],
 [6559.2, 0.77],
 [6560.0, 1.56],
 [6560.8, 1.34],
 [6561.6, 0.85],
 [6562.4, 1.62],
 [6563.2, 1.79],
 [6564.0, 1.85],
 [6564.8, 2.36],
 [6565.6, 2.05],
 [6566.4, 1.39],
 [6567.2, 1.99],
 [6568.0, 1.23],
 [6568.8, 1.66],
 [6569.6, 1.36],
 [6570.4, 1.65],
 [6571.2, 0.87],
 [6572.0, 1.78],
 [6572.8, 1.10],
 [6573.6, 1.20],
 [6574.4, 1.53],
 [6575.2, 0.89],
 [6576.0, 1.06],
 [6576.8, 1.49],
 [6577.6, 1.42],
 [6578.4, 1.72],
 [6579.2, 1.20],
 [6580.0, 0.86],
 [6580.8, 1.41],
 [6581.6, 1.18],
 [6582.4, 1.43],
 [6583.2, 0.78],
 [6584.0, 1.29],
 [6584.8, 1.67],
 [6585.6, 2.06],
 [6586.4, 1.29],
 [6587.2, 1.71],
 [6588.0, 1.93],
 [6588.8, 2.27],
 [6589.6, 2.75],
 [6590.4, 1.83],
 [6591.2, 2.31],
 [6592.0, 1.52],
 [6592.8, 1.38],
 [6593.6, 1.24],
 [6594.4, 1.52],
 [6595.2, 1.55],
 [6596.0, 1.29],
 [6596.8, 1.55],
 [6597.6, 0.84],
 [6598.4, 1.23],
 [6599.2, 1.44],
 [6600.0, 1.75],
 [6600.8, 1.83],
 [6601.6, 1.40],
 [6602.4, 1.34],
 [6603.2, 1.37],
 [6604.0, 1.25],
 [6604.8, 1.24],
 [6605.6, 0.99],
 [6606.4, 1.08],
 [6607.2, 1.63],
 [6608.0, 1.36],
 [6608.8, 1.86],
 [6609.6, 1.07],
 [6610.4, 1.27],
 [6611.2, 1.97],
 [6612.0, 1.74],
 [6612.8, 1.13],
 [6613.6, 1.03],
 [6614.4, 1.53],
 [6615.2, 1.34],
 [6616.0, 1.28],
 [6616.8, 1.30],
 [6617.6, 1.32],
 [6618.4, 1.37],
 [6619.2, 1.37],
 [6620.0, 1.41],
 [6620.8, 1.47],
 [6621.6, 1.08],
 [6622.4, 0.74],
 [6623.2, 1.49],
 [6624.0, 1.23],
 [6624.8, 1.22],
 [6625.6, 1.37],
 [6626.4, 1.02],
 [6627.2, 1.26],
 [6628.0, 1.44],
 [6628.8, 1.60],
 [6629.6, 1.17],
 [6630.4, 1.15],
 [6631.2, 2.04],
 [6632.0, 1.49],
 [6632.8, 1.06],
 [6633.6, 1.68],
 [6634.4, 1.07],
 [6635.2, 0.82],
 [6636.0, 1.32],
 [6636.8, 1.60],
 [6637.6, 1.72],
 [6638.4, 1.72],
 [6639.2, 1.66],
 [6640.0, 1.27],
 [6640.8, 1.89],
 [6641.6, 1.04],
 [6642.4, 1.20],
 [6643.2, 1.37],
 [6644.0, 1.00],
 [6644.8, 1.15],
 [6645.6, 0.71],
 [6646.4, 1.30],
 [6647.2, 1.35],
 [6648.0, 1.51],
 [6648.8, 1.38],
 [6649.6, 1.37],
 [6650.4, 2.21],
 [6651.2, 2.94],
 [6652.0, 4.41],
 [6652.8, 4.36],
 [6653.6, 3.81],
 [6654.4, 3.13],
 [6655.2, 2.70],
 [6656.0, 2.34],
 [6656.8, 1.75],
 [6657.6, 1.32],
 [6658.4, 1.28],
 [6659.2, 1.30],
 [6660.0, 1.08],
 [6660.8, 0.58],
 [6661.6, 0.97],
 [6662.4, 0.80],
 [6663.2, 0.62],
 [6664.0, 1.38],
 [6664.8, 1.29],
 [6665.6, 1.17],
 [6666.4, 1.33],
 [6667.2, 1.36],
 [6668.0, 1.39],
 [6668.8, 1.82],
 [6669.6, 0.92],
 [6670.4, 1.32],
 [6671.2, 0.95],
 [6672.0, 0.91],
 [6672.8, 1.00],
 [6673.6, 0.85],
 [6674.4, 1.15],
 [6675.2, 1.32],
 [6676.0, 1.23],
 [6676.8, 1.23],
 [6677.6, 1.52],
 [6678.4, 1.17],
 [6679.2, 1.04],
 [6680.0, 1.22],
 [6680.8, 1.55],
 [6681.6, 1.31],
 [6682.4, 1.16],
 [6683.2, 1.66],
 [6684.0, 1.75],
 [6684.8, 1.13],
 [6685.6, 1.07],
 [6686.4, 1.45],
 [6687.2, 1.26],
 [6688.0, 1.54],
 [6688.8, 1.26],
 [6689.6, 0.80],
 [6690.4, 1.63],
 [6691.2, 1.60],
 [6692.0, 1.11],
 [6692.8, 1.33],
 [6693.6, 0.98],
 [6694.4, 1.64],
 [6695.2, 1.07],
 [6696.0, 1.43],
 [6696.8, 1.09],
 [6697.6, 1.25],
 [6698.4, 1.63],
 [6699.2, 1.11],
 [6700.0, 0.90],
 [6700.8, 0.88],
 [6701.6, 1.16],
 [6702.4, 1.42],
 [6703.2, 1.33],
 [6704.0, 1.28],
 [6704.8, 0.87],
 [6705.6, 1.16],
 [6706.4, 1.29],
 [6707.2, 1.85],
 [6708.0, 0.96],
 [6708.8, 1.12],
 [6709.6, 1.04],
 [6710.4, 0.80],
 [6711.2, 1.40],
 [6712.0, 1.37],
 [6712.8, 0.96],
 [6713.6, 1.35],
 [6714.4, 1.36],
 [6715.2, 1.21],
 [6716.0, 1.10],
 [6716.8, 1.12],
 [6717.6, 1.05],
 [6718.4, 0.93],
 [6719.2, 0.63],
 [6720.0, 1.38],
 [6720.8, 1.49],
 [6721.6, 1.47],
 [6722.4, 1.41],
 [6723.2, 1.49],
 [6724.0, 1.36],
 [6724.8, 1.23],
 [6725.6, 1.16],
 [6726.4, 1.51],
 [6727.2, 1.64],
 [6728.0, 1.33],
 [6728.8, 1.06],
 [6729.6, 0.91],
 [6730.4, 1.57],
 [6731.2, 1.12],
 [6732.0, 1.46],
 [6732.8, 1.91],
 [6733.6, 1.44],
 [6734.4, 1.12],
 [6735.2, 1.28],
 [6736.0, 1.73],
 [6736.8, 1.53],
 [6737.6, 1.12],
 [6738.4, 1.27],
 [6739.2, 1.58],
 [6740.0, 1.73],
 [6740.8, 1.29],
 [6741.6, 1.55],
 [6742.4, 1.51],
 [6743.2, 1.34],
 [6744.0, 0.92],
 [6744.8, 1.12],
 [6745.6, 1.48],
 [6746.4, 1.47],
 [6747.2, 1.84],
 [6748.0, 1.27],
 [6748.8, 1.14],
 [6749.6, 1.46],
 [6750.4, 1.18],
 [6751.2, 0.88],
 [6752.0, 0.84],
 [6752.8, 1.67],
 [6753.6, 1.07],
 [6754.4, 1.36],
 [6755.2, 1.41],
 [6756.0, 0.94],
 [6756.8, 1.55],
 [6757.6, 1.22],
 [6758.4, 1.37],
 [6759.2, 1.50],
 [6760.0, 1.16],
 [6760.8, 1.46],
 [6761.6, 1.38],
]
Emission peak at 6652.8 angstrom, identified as [O III] 5007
